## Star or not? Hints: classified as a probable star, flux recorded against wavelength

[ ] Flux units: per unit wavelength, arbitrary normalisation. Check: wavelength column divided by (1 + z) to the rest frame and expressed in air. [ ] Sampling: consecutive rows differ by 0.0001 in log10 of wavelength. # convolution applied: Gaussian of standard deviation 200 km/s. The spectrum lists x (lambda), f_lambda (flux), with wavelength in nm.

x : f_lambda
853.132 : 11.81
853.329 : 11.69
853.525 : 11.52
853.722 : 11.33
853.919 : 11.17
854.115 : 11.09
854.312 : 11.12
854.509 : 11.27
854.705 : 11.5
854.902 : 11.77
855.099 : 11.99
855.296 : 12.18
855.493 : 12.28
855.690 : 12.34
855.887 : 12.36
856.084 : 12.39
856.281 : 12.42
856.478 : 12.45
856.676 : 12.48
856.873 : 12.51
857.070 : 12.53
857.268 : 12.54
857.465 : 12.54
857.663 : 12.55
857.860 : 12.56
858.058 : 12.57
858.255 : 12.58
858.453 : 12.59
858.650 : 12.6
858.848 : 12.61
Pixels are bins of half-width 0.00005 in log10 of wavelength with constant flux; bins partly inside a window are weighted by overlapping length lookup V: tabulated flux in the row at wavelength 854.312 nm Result 11.12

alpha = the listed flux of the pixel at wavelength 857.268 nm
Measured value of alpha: 12.54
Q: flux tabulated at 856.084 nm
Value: 12.39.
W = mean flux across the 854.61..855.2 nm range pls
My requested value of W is 11.7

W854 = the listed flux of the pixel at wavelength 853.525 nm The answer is 11.52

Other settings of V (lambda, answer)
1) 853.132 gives 11.81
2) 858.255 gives 12.58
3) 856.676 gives 12.48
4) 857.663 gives 12.55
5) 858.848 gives 12.61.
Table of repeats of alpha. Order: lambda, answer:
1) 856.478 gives 12.45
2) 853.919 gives 11.17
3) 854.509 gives 11.27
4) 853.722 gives 11.33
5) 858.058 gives 12.57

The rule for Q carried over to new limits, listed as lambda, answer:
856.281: 12.42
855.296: 12.18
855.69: 12.34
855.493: 12.28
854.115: 11.09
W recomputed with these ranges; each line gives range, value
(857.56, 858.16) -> 12.6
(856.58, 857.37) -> 12.5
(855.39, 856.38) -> 12.4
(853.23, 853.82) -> 11.5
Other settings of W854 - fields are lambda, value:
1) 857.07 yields 12.53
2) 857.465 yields 12.54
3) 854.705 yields 11.5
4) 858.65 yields 12.6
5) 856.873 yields 12.51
